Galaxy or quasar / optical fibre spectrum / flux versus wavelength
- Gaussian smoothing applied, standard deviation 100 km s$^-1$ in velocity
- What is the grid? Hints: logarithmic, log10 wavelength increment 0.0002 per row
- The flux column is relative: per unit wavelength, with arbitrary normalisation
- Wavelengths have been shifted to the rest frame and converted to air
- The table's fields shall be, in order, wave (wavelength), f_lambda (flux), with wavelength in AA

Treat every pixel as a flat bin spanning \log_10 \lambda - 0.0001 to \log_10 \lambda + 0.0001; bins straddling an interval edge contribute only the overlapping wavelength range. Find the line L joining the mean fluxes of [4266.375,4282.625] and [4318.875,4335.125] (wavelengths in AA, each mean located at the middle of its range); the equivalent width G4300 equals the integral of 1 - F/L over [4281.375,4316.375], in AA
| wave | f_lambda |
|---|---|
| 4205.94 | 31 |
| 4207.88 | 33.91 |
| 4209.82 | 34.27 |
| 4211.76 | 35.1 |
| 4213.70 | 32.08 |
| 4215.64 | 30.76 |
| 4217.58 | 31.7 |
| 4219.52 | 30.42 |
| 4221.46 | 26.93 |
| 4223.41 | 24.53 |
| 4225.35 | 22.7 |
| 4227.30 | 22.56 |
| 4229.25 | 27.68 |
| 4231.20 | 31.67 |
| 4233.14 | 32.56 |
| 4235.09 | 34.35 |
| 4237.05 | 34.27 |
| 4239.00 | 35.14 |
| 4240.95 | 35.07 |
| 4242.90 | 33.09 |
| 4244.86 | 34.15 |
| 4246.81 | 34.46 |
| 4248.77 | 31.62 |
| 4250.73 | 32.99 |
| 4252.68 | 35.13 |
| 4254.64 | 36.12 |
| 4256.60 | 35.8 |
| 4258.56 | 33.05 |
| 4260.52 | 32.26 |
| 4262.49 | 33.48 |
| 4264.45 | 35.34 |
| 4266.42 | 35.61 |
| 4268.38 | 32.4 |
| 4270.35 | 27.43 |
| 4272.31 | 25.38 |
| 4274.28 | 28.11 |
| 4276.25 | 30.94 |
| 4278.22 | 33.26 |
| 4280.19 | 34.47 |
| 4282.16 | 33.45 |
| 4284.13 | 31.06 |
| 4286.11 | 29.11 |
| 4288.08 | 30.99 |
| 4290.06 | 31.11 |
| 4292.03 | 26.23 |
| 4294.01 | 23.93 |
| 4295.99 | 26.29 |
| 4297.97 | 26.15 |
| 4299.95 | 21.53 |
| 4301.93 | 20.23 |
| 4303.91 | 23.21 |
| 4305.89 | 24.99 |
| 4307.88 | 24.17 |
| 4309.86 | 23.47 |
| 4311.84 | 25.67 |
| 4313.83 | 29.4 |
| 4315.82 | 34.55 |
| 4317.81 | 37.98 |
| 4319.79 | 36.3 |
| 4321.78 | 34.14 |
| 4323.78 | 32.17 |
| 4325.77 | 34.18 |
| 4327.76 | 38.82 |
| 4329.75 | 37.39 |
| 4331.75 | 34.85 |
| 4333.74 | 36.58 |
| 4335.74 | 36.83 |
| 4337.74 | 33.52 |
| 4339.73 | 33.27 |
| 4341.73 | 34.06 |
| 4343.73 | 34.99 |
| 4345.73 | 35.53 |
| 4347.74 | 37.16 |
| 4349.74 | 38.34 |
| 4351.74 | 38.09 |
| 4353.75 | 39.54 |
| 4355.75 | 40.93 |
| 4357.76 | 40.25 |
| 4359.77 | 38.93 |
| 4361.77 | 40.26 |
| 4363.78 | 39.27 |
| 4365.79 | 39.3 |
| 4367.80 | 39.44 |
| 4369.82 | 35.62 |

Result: 6.5 AA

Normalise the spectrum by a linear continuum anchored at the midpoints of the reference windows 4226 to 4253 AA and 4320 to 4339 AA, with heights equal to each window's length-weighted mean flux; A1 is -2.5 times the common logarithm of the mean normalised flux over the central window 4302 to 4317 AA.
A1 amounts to 0.30 mag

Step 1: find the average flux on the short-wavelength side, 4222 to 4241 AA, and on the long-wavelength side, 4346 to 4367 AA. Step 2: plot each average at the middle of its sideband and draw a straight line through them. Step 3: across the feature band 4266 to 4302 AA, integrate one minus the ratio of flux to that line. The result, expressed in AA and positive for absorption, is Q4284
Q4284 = 4.98 AA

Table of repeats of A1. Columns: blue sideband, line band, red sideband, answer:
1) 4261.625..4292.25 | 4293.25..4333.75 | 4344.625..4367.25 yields 0.18 mag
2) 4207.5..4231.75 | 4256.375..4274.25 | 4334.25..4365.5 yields 0.01 mag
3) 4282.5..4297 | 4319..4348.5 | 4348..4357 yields 0.02 mag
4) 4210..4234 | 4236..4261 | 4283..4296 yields -0.18 mag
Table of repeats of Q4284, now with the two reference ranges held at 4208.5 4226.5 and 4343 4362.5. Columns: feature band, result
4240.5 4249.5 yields -0.6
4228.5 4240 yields -0.7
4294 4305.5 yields 3.8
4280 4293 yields 1.3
